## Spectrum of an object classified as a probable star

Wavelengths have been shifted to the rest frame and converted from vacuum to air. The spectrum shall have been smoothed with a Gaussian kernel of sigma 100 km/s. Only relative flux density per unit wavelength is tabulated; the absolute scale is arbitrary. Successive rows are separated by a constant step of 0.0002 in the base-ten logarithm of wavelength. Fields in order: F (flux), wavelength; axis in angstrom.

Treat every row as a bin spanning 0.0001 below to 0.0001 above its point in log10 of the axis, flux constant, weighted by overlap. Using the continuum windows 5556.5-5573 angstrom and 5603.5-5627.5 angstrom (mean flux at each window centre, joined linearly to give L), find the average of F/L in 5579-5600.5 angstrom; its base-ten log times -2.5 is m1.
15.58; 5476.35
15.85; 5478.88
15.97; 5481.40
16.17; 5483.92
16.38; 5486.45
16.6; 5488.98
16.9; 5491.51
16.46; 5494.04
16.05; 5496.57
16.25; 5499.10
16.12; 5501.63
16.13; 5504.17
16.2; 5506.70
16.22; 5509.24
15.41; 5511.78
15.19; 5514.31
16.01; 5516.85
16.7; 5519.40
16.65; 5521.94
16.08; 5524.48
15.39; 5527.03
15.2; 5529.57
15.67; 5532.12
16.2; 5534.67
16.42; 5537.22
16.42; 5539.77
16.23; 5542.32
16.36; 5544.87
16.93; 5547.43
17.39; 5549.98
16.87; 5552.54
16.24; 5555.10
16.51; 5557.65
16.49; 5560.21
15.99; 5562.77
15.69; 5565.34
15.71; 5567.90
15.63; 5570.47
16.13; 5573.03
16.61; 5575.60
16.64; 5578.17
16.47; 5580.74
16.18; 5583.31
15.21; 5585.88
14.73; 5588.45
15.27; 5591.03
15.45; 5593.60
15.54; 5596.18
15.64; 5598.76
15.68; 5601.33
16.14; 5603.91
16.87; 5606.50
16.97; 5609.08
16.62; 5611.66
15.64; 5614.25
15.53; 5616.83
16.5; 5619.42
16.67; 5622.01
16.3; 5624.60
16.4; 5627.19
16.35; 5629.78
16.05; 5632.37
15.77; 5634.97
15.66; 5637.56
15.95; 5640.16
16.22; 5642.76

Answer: 0.04 mag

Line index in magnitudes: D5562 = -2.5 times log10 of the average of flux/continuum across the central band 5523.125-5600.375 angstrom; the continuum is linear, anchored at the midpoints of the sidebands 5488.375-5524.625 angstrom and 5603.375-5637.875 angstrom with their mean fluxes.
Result 0.01 mag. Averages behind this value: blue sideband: 16.2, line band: 16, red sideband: 16.3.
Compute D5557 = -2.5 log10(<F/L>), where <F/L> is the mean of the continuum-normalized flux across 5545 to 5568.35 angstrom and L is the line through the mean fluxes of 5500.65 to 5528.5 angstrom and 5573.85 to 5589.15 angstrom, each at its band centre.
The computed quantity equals -0.03 mag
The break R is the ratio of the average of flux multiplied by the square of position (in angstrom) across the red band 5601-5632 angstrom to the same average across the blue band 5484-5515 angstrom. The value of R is 1.1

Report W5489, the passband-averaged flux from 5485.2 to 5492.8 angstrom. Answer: 16.6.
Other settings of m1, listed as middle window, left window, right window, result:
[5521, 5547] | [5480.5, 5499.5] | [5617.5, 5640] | 0.01 mag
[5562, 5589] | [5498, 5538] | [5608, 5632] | 0.02 mag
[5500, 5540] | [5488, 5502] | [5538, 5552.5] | 0.04 mag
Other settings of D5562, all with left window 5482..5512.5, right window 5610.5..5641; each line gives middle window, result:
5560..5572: 0.02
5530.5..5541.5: 0.00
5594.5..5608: 0.01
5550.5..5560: -0.03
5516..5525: -0.01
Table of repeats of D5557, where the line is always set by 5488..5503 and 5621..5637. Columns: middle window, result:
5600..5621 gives 0.000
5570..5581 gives -0.003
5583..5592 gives 0.070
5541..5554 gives -0.028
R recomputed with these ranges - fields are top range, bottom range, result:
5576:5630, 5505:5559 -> 1.02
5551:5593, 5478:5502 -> 1.01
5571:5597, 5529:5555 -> 0.98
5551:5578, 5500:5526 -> 1.03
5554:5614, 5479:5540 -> 1.02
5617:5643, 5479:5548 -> 1.04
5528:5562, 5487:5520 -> 1.03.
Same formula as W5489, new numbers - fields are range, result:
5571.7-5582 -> 16.5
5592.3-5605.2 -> 15.7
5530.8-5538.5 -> 16.1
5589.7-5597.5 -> 15.4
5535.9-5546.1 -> 16.4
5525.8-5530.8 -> 15.3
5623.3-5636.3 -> 16.2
